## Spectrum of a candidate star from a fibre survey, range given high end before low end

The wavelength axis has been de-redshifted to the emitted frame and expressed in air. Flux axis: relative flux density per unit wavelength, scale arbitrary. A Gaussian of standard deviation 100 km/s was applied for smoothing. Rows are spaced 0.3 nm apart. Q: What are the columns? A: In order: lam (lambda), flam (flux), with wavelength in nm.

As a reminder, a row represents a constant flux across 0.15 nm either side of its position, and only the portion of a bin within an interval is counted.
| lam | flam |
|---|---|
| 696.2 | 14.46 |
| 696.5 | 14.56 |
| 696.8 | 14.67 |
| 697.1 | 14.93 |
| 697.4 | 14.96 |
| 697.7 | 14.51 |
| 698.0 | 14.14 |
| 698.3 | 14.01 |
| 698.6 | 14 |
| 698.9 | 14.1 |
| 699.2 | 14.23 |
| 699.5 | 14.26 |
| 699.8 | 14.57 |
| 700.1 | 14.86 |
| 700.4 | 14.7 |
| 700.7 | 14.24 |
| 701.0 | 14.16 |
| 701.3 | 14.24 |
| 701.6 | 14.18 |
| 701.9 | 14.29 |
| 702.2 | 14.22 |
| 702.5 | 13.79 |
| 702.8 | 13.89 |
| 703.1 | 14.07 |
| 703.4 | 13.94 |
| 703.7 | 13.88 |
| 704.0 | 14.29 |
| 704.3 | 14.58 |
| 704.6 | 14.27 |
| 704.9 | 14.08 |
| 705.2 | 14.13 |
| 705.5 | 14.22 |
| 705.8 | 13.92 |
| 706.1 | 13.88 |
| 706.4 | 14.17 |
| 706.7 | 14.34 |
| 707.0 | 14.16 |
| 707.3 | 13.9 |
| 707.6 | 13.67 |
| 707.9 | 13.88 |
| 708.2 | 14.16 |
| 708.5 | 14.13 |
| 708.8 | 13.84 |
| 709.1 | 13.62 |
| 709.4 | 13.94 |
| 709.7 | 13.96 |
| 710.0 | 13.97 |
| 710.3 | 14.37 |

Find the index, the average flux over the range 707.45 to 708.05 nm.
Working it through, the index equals 13.8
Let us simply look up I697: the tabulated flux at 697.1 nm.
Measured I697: 14.93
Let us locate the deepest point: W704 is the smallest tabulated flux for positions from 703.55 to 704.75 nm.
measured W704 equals 13.88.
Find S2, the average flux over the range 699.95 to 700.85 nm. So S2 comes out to 14.6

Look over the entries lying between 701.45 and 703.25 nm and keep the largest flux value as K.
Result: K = 14.29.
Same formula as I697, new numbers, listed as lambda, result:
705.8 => 13.92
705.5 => 14.22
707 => 14.16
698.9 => 14.1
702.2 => 14.22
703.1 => 14.07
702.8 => 13.89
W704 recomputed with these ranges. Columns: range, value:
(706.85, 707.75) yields 13.67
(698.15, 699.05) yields 14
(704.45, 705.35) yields 14.08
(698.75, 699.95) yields 14.1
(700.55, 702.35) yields 14.16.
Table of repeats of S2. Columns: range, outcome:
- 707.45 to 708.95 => 13.9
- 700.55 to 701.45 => 14.2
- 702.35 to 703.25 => 13.9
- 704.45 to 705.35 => 14.2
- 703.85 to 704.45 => 14.4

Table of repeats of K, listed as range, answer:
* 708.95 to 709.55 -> 13.94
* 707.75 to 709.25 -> 14.16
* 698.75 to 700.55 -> 14.86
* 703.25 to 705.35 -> 14.58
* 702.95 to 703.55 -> 14.07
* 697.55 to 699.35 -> 14.51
